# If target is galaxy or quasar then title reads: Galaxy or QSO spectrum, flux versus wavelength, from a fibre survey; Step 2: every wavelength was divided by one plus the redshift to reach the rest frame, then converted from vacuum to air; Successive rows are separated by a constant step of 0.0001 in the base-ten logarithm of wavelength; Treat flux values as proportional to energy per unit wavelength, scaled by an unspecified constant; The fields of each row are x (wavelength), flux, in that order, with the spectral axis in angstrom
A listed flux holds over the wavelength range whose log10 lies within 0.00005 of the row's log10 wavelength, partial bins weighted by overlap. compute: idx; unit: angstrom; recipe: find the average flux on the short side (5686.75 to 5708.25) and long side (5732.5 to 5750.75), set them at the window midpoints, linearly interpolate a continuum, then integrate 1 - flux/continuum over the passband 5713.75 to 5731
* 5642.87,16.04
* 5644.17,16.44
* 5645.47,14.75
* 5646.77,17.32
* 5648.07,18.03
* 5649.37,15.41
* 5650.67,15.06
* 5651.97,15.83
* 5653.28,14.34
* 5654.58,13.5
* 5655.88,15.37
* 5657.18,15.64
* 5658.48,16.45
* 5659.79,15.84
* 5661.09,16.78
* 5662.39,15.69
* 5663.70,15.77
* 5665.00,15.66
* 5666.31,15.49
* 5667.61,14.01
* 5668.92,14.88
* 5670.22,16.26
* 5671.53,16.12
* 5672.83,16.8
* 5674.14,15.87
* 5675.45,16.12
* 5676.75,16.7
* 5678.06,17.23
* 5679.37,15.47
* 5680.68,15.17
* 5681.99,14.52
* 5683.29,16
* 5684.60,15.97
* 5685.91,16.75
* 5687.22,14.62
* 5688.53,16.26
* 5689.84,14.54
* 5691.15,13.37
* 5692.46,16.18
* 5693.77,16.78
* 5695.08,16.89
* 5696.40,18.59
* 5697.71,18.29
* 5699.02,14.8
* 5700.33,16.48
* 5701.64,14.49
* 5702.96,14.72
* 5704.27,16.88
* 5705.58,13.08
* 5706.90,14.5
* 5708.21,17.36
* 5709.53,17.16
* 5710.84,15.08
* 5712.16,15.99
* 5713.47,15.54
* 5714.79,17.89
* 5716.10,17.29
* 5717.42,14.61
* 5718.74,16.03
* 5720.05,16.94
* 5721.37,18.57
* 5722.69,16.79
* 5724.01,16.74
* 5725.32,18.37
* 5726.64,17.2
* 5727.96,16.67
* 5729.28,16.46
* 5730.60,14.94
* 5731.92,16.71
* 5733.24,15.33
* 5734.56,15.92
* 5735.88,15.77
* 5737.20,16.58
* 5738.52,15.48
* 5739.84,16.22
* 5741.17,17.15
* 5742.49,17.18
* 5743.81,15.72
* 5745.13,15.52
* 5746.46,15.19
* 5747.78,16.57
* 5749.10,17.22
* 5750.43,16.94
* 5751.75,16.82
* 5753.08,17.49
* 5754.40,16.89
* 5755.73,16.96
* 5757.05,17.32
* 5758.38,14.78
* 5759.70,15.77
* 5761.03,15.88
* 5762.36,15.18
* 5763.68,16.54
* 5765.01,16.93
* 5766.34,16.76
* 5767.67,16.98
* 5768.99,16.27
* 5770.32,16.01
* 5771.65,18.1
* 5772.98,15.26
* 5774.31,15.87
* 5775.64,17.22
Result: -0.89 angstrom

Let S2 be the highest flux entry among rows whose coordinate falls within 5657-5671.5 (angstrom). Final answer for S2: 16.78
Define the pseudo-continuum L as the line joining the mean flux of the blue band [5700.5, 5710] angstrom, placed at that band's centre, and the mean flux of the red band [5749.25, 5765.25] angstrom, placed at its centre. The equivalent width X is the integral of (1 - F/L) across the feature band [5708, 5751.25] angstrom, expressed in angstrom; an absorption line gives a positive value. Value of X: -1.4 angstrom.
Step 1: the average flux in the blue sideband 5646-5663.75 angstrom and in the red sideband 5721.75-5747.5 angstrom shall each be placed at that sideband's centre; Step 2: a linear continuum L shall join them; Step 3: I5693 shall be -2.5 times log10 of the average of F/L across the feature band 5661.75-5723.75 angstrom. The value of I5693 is 0.006 mag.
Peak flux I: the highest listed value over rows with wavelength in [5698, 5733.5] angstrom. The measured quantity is 18.57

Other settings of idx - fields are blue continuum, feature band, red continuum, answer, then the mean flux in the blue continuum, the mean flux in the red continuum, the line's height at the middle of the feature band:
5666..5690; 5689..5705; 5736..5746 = -0.1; 15.8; 16.2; 15.9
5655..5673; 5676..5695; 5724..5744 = 0.2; 15.7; 16.4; 15.9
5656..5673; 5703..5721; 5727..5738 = -0.1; 15.8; 16.1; 16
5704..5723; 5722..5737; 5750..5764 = -0.1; 16.2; 16.4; 16.3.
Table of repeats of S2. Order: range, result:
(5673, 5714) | 18.59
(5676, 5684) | 17.23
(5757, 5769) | 17.32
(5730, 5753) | 17.22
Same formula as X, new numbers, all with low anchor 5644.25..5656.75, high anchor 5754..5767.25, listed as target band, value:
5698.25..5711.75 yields 0.4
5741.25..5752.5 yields -0.2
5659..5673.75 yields -0.1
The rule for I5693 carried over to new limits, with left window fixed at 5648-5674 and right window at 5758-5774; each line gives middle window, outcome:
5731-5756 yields -0.02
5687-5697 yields -0.01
